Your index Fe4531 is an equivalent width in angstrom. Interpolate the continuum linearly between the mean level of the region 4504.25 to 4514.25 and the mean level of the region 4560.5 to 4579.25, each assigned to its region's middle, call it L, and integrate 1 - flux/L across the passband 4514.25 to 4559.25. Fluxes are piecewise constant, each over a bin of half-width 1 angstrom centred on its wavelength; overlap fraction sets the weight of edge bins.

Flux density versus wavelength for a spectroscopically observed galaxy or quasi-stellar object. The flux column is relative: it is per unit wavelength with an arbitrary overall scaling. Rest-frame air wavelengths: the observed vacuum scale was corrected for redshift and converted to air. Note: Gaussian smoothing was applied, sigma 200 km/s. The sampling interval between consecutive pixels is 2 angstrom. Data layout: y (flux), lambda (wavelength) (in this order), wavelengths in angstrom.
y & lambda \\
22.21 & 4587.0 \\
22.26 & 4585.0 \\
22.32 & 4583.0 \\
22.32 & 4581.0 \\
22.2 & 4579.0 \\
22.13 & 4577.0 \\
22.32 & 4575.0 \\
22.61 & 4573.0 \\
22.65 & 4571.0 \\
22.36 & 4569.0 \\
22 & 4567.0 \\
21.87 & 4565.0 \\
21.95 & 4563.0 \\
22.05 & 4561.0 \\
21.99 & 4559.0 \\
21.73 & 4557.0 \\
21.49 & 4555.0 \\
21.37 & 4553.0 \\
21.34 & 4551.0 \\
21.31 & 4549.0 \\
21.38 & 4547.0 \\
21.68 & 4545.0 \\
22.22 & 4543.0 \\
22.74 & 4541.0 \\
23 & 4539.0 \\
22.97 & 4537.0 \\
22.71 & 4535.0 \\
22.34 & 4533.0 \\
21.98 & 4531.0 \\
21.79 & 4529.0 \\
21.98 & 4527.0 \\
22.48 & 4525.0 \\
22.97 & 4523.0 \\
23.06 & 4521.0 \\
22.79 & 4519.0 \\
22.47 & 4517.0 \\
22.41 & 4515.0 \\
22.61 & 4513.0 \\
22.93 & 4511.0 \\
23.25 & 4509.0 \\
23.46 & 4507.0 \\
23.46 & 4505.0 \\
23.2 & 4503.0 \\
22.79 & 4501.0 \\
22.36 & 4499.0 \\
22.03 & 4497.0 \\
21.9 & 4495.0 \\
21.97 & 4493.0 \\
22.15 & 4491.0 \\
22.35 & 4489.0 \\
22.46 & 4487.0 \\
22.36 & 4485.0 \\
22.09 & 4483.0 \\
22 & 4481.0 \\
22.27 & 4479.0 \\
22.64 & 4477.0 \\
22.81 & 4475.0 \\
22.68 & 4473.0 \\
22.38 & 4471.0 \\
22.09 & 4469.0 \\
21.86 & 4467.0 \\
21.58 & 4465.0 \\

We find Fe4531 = 1.0 angstrom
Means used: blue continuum 23.1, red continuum 22.2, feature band 22.2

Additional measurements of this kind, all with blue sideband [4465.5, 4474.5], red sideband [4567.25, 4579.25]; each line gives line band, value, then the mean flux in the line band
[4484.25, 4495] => 0.02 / 22.2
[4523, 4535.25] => 0.04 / 22.2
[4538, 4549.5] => 0.13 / 22.1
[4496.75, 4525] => -0.71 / 22.9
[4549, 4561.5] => 0.41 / 21.6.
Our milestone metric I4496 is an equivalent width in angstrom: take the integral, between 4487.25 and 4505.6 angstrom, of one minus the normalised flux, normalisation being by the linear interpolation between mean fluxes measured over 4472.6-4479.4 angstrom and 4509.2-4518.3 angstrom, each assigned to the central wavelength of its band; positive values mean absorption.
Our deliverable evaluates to 0.2 angstrom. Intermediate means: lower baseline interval 22.6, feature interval 22.4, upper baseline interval 22.7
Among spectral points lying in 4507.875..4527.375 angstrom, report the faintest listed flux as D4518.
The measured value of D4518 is 21.98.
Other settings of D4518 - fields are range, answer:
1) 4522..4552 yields 21.31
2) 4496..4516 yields 22.03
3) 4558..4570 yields 21.87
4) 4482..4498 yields 21.9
